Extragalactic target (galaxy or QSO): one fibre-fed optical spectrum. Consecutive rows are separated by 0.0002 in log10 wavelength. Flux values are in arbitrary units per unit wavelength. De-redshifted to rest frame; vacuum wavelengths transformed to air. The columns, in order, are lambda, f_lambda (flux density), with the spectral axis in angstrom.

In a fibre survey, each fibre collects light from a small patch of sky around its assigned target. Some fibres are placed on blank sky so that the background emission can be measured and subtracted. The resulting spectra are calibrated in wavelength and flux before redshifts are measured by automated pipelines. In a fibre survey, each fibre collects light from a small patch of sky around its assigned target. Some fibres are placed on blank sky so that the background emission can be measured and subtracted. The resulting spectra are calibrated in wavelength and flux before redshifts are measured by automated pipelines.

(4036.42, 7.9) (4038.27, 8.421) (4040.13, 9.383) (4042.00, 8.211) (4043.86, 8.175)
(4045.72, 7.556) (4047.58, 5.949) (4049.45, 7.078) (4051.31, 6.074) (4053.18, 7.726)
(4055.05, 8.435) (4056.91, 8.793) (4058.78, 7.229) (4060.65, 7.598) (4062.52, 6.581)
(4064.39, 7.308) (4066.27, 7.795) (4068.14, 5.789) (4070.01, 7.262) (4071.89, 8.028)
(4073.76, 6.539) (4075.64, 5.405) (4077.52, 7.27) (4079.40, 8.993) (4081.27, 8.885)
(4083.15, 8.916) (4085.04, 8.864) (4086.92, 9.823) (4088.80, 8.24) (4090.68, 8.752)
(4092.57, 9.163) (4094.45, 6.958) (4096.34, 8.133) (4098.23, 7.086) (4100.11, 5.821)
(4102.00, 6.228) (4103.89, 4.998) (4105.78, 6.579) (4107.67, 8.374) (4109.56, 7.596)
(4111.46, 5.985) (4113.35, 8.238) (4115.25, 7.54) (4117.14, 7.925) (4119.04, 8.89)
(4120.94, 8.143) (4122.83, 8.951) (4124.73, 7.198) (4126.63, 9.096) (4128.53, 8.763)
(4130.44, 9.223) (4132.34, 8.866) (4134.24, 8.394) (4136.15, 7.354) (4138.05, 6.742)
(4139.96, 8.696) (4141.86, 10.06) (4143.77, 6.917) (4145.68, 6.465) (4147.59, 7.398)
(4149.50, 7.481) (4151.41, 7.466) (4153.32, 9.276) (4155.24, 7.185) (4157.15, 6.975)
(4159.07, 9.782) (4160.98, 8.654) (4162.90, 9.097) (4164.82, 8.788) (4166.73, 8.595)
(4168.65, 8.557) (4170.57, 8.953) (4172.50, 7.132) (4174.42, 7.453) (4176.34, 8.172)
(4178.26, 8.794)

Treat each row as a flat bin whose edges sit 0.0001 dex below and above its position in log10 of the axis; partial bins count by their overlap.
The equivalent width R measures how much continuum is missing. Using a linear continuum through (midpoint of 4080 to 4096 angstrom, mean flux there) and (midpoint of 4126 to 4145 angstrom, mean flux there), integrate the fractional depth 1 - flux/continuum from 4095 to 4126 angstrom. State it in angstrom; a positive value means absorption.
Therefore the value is 4.2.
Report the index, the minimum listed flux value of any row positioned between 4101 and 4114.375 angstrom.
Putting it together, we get 4.998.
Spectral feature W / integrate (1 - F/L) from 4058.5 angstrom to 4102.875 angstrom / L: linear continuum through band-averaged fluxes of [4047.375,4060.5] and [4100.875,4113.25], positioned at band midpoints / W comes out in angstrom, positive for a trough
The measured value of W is -3.50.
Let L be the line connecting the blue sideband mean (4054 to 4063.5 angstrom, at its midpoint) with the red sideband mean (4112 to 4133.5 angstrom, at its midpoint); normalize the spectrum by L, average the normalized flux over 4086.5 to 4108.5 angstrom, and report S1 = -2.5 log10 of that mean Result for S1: 0.09 mag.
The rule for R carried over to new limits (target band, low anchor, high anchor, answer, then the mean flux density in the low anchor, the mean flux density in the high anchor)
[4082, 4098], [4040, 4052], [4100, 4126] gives -2.5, 7.39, 7.39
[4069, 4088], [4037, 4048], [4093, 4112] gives -1.7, 8.05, 6.86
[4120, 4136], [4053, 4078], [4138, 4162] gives -1.5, 7.25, 7.98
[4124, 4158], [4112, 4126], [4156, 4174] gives 1.1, 8.09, 8.46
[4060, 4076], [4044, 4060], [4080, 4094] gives 2.2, 7.4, 8.88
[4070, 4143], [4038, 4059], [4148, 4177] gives 0.8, 7.75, 8.22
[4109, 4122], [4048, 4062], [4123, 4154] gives 0.2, 7.47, 8.1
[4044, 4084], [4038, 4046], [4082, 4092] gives 5.8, 8.4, 8.92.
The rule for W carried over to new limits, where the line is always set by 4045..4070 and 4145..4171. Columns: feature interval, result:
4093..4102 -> 0.67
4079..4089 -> -2.04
